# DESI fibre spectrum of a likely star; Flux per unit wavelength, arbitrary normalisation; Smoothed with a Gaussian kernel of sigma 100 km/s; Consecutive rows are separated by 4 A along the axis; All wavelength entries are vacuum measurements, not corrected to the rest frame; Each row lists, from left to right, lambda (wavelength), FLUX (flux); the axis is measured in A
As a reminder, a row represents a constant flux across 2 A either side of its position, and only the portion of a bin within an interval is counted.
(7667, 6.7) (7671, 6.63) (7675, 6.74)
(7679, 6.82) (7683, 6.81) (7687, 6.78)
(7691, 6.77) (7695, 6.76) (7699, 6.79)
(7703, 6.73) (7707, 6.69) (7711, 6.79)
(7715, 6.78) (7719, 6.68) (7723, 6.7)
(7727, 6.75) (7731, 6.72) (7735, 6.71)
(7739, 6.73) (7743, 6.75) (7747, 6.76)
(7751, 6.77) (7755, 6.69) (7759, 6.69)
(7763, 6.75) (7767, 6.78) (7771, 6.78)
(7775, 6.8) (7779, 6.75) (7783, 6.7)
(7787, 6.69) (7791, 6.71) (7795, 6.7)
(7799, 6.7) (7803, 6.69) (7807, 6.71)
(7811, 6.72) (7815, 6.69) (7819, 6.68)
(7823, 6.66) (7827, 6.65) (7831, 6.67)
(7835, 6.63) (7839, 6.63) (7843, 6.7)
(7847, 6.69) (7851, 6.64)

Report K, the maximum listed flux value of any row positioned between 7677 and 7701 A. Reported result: 6.82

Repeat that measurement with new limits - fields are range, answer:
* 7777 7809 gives 6.75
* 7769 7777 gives 6.8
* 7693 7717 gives 6.79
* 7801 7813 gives 6.72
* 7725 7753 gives 6.77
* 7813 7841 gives 6.69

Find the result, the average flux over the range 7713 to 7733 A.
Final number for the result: 6.73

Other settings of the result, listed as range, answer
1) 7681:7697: 6.78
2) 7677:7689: 6.8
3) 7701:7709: 6.71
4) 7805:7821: 6.7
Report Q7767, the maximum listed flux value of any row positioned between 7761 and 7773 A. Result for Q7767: 6.78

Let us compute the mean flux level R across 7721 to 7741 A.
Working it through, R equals 6.72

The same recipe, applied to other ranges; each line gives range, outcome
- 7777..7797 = 6.71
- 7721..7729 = 6.72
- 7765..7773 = 6.78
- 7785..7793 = 6.7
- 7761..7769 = 6.77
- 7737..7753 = 6.75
